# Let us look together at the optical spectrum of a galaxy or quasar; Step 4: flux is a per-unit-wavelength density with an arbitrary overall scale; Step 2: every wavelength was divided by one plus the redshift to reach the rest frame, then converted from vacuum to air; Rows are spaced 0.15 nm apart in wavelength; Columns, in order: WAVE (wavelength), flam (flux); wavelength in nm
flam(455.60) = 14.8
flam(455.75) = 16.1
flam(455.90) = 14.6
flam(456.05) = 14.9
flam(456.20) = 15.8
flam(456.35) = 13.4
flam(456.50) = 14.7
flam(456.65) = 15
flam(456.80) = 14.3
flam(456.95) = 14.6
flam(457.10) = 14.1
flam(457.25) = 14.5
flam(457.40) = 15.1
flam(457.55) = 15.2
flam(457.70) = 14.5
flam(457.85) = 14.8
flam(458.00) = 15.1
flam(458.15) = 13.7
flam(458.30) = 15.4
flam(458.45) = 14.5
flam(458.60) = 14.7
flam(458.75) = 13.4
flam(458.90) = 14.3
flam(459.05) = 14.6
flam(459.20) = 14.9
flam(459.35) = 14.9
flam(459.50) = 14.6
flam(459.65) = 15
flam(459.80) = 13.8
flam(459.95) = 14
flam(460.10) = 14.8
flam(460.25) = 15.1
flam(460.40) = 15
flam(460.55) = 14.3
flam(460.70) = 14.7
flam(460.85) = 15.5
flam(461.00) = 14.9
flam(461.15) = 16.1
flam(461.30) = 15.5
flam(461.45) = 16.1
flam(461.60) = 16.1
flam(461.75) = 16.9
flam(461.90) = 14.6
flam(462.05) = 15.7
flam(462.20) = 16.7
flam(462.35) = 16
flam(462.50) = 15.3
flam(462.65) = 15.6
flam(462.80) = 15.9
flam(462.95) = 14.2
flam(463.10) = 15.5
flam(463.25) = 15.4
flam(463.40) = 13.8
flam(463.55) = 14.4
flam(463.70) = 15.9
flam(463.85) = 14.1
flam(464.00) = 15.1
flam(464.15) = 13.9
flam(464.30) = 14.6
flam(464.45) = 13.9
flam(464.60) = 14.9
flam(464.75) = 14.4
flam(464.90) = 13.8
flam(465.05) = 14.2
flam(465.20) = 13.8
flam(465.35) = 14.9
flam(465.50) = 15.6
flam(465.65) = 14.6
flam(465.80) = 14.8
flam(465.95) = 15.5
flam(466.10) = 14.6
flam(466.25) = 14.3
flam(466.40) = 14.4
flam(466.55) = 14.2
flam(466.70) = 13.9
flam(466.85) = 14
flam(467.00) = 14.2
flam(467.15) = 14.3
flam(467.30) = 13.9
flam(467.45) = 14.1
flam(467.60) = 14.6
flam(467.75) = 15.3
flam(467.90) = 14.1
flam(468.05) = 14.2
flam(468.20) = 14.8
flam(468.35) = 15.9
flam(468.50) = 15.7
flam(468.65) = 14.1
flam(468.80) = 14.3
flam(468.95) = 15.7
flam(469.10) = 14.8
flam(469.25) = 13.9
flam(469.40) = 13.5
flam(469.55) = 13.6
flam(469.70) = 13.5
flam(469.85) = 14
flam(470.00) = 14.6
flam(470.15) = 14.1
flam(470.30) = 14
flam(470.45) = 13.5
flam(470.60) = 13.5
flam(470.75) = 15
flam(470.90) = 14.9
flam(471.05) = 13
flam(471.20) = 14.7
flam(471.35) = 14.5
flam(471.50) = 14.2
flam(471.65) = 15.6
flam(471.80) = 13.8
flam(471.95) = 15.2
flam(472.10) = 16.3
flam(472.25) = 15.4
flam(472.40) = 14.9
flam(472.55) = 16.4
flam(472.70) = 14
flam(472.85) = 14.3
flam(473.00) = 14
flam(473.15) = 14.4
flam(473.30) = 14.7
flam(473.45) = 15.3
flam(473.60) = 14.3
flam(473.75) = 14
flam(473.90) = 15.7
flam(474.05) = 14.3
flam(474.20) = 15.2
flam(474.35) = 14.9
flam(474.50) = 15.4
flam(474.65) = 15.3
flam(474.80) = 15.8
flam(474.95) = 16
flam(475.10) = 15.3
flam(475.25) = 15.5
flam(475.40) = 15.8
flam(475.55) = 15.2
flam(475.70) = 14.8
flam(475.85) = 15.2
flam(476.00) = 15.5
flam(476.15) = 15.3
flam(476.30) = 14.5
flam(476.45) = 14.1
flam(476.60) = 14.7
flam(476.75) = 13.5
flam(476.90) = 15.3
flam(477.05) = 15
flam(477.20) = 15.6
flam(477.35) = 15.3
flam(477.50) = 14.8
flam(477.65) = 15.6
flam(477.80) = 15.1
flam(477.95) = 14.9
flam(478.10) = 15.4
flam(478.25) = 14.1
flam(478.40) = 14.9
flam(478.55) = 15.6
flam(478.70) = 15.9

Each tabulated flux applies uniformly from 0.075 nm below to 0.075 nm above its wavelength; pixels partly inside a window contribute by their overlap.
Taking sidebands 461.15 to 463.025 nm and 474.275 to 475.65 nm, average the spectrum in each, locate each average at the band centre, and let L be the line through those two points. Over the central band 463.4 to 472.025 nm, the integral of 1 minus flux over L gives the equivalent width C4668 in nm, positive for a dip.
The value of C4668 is 0.65 nm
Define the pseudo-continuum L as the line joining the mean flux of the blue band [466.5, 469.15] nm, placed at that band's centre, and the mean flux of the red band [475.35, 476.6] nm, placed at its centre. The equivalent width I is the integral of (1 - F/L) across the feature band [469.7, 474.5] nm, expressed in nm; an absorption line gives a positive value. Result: 0.07 nm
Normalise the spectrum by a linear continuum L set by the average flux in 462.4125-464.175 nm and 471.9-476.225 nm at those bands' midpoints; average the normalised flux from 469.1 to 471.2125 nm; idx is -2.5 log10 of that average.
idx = 0.08 mag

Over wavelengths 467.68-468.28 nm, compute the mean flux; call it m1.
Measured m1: 14.6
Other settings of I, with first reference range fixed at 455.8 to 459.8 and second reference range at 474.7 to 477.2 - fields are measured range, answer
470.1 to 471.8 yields 0.08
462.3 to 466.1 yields 0.00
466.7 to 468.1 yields 0.06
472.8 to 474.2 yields 0.04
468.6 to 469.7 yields 0.05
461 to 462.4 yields -0.11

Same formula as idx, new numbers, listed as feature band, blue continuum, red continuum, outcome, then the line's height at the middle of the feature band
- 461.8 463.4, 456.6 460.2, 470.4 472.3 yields -0.06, 14.6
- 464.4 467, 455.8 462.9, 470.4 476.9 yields 0.03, 14.9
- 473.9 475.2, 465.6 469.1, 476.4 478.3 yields -0.04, 14.8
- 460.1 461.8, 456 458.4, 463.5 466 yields -0.06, 14.6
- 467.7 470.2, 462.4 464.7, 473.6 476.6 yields 0.04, 15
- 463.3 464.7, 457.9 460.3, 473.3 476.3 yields 0.02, 14.7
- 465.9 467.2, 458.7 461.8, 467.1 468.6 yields 0.03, 14.7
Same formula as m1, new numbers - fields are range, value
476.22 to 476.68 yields 14.4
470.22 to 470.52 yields 13.8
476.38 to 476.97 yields 14.4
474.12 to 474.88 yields 15.3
